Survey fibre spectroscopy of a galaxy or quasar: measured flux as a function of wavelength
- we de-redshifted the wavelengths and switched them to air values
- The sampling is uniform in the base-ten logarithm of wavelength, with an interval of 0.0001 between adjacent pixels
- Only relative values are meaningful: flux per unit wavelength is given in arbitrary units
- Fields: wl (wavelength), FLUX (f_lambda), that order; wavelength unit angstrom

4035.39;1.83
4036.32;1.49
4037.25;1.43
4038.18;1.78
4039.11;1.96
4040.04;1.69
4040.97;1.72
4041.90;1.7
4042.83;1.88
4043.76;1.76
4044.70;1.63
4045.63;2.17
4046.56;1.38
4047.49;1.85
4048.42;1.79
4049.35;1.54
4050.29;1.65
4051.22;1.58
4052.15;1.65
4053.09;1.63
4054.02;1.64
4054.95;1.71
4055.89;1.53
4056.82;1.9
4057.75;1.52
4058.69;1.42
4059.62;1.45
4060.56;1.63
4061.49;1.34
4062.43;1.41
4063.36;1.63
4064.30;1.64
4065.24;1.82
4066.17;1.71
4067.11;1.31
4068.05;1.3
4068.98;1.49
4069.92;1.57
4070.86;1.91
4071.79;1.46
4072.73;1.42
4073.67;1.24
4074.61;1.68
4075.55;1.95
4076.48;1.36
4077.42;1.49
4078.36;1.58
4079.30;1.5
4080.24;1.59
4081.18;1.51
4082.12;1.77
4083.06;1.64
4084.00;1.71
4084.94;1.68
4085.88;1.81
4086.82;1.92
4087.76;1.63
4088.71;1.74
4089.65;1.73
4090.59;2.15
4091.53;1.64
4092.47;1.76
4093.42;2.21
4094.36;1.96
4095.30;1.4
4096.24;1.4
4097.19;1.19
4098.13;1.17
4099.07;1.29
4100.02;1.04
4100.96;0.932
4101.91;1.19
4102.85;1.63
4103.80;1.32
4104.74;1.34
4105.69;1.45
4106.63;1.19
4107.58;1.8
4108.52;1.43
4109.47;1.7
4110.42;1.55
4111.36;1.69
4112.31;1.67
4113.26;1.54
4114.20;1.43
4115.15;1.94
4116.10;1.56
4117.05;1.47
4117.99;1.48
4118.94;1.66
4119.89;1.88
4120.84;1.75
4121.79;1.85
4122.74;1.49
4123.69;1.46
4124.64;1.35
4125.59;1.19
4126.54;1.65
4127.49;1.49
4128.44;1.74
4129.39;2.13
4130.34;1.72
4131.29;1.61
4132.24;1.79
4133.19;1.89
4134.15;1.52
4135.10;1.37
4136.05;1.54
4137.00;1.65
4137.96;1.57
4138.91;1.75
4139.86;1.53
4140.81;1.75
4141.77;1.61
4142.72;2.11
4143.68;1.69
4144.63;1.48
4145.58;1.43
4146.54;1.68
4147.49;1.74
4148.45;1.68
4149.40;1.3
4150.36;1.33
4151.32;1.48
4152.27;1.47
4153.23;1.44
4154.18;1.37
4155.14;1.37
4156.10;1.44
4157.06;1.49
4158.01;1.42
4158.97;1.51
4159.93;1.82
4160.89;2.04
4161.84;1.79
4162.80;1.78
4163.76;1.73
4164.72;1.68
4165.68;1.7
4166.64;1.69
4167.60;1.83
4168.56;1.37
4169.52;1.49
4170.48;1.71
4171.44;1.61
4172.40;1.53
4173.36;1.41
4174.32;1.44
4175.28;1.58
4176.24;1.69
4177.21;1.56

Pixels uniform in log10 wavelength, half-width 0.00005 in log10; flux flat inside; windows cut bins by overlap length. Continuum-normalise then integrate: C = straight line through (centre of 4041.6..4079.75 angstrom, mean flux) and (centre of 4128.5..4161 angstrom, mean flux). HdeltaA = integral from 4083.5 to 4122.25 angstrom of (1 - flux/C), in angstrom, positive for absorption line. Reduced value 0.55 angstrom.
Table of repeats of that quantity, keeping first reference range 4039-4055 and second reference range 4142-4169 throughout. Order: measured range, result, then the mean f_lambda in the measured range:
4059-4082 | 2.0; 1.54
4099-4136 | 2.1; 1.55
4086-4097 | -0.6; 1.76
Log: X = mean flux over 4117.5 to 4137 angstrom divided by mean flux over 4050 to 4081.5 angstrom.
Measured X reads 1.0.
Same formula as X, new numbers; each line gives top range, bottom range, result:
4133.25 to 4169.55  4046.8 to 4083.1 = 1.01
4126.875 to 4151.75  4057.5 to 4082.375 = 1.06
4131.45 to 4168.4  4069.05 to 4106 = 1.03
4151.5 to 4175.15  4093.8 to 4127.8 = 1.07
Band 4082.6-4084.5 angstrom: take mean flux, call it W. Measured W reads 1.68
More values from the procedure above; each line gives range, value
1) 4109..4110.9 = 1.63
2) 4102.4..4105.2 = 1.43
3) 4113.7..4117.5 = 1.6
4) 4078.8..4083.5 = 1.6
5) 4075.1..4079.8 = 1.58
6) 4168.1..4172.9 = 1.54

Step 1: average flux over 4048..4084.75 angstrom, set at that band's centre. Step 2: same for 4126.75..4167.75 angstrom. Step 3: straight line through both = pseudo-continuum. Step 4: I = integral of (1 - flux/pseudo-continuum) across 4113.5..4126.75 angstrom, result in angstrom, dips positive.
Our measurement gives 0.3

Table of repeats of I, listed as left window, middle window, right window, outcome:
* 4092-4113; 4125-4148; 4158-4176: -1.3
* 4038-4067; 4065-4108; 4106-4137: 2.2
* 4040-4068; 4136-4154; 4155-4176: 0.3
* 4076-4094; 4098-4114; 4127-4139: 2.6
